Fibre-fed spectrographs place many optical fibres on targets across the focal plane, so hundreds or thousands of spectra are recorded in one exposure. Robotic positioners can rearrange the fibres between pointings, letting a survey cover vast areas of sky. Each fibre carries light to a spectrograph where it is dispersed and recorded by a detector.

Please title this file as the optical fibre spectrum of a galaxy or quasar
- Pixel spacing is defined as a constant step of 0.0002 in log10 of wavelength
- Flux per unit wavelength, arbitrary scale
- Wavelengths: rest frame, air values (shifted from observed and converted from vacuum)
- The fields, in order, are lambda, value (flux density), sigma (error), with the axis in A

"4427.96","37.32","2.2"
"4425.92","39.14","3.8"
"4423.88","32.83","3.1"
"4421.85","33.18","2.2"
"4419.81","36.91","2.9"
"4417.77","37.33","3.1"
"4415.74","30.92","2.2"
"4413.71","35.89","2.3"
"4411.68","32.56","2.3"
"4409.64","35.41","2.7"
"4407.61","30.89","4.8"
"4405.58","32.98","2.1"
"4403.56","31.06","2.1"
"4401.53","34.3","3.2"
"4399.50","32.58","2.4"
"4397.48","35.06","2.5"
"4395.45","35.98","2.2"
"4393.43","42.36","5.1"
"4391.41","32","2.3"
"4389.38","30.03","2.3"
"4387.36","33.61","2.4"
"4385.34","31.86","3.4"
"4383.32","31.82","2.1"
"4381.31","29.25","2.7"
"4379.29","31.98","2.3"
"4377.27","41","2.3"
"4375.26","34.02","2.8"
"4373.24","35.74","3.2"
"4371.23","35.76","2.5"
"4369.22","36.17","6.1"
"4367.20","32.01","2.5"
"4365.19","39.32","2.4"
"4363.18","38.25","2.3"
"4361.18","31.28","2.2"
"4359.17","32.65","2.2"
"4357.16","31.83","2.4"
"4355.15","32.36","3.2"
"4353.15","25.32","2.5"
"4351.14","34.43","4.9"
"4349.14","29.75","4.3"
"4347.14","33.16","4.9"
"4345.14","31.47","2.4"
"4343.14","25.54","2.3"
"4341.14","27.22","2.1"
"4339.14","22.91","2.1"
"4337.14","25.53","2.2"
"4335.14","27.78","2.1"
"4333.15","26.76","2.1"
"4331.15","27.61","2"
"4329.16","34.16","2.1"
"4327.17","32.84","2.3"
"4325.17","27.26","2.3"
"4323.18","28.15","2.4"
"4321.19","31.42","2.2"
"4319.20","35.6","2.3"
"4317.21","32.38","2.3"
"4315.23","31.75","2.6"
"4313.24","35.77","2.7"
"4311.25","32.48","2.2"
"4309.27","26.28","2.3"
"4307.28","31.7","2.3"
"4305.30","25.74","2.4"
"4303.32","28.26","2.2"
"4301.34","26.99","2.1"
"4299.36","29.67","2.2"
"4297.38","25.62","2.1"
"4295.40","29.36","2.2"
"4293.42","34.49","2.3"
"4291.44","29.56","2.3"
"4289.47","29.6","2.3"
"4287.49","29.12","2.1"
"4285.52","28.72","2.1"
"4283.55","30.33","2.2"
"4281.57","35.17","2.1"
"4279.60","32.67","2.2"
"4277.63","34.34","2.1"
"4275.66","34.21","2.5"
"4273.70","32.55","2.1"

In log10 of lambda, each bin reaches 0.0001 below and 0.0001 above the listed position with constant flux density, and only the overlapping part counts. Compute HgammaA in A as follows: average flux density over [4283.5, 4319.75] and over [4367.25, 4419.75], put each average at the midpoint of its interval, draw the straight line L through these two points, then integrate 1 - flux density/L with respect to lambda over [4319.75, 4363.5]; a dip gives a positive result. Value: 2.8 A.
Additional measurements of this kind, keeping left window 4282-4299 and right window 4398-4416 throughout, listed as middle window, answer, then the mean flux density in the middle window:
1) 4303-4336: 0.2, 30.4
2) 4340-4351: 0.6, 29.8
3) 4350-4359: 0.1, 31.1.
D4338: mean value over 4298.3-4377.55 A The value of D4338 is 31.1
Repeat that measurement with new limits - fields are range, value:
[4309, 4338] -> 30.5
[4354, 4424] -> 34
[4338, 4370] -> 31.4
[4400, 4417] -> 33.1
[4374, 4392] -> 32.9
